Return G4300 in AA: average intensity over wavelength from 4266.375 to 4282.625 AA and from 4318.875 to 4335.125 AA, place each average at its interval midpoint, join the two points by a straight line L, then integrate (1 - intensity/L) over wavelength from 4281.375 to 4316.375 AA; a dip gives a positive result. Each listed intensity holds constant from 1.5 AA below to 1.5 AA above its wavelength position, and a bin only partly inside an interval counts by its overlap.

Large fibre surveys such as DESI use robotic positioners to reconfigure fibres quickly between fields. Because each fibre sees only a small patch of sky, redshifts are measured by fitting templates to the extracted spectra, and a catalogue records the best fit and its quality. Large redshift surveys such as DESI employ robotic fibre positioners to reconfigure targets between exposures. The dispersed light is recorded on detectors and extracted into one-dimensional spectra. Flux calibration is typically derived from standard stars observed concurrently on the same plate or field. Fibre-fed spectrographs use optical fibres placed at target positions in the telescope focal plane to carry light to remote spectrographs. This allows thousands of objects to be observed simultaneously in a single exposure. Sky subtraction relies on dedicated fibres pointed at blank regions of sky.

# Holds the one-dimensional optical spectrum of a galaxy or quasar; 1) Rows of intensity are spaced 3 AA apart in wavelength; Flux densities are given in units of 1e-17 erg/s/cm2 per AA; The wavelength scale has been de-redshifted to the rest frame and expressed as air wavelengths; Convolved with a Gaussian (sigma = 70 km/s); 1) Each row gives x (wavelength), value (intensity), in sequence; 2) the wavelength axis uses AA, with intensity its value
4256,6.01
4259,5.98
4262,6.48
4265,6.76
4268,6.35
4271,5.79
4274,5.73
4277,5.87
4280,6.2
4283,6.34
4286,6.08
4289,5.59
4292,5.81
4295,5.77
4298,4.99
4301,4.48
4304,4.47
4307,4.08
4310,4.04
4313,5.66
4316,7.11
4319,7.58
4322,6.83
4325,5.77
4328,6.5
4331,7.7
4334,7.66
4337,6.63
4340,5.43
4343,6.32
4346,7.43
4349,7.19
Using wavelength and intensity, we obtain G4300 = 6.1 AA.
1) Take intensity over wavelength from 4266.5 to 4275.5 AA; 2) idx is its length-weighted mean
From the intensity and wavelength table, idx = 5.96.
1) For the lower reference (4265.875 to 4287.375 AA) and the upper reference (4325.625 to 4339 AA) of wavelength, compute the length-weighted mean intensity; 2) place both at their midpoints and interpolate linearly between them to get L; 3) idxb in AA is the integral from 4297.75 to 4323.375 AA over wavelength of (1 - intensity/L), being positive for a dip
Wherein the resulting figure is 4.4 AA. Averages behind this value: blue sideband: 6.07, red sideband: 6.97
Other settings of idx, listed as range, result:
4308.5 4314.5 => 4.85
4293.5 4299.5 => 5.38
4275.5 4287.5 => 6.12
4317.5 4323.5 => 7.21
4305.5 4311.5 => 4.06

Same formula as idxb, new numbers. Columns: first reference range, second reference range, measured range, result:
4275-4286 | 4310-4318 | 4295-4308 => 3.0 AA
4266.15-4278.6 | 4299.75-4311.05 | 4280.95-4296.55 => -2.4 AA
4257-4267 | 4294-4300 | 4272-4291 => -0.7 AA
